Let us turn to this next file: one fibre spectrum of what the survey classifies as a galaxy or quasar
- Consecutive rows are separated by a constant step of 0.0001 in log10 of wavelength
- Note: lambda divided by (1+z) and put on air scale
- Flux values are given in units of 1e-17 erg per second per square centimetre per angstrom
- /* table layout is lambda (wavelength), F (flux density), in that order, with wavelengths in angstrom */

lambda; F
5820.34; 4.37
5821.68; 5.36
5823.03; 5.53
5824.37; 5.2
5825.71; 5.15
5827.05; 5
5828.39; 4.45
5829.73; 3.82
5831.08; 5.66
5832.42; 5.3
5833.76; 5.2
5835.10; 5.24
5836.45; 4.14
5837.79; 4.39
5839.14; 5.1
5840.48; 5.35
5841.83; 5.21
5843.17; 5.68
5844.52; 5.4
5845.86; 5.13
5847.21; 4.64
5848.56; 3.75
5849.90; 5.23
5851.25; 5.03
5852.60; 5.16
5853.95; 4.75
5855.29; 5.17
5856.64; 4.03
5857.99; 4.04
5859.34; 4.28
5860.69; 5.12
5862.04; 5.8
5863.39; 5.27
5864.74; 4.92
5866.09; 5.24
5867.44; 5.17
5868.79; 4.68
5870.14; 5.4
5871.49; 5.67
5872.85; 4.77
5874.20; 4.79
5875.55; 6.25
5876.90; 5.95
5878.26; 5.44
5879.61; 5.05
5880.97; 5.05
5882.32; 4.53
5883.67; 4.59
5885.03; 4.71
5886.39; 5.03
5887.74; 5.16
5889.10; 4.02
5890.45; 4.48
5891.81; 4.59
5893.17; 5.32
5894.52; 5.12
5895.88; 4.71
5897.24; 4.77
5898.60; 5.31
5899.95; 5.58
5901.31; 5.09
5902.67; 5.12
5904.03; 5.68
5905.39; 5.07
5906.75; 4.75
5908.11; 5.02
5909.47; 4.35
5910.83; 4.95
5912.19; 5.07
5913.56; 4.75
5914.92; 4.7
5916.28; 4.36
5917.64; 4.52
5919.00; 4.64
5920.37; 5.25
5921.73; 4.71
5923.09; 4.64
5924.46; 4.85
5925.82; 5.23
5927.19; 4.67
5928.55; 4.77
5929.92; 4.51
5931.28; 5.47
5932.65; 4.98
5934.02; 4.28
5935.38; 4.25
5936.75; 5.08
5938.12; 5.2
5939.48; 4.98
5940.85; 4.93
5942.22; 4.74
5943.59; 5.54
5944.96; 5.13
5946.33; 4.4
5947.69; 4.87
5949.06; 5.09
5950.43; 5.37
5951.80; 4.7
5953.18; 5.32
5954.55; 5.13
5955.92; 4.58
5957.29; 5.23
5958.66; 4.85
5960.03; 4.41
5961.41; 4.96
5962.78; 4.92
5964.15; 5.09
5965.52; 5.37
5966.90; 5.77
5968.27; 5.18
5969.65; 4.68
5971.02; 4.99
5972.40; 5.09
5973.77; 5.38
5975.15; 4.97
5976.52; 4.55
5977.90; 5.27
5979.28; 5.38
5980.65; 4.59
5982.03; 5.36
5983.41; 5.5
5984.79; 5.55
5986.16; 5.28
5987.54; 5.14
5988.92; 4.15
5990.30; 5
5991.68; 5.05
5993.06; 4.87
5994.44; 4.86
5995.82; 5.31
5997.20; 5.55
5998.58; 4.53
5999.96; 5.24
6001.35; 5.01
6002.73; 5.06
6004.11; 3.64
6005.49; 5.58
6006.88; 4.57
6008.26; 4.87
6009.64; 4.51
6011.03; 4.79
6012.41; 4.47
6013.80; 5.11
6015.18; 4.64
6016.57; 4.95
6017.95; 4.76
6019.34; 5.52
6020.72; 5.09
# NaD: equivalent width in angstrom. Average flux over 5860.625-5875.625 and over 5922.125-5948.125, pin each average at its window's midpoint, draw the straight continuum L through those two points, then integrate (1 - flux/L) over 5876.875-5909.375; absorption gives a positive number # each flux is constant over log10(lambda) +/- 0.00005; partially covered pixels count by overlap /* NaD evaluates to 0.7 angstrom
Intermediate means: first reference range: 5.22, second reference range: 4.87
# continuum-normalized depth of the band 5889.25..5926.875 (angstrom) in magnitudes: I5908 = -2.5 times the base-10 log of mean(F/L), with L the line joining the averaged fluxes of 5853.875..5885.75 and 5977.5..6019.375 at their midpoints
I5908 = 0.03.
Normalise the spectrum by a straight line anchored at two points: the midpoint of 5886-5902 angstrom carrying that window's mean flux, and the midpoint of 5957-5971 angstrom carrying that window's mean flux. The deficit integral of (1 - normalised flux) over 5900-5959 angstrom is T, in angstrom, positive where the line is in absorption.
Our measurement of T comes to 0.90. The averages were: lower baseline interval 4.93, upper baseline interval 5.04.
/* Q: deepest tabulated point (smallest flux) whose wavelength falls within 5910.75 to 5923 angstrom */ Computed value 4.36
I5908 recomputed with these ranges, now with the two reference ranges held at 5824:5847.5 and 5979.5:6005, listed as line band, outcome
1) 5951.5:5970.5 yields -0.005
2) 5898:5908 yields -0.046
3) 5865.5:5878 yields -0.068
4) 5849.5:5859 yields 0.059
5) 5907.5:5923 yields 0.056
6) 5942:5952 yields -0.002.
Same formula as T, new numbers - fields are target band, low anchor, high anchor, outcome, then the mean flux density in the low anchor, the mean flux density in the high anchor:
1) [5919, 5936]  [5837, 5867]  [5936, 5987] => 0.8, 4.94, 5.07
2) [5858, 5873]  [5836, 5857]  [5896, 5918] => -0.5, 4.91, 4.94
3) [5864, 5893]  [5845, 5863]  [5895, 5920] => -1.1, 4.79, 4.92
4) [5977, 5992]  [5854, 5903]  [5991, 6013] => -0.7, 5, 4.87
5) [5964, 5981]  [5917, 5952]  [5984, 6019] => -0.7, 4.88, 4.91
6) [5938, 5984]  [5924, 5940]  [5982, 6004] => -0.9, 4.86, 5.04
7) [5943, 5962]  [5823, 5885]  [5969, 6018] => 0.0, 5.01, 4.95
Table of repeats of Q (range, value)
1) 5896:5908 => 4.75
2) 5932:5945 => 4.25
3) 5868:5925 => 4.02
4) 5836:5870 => 3.75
